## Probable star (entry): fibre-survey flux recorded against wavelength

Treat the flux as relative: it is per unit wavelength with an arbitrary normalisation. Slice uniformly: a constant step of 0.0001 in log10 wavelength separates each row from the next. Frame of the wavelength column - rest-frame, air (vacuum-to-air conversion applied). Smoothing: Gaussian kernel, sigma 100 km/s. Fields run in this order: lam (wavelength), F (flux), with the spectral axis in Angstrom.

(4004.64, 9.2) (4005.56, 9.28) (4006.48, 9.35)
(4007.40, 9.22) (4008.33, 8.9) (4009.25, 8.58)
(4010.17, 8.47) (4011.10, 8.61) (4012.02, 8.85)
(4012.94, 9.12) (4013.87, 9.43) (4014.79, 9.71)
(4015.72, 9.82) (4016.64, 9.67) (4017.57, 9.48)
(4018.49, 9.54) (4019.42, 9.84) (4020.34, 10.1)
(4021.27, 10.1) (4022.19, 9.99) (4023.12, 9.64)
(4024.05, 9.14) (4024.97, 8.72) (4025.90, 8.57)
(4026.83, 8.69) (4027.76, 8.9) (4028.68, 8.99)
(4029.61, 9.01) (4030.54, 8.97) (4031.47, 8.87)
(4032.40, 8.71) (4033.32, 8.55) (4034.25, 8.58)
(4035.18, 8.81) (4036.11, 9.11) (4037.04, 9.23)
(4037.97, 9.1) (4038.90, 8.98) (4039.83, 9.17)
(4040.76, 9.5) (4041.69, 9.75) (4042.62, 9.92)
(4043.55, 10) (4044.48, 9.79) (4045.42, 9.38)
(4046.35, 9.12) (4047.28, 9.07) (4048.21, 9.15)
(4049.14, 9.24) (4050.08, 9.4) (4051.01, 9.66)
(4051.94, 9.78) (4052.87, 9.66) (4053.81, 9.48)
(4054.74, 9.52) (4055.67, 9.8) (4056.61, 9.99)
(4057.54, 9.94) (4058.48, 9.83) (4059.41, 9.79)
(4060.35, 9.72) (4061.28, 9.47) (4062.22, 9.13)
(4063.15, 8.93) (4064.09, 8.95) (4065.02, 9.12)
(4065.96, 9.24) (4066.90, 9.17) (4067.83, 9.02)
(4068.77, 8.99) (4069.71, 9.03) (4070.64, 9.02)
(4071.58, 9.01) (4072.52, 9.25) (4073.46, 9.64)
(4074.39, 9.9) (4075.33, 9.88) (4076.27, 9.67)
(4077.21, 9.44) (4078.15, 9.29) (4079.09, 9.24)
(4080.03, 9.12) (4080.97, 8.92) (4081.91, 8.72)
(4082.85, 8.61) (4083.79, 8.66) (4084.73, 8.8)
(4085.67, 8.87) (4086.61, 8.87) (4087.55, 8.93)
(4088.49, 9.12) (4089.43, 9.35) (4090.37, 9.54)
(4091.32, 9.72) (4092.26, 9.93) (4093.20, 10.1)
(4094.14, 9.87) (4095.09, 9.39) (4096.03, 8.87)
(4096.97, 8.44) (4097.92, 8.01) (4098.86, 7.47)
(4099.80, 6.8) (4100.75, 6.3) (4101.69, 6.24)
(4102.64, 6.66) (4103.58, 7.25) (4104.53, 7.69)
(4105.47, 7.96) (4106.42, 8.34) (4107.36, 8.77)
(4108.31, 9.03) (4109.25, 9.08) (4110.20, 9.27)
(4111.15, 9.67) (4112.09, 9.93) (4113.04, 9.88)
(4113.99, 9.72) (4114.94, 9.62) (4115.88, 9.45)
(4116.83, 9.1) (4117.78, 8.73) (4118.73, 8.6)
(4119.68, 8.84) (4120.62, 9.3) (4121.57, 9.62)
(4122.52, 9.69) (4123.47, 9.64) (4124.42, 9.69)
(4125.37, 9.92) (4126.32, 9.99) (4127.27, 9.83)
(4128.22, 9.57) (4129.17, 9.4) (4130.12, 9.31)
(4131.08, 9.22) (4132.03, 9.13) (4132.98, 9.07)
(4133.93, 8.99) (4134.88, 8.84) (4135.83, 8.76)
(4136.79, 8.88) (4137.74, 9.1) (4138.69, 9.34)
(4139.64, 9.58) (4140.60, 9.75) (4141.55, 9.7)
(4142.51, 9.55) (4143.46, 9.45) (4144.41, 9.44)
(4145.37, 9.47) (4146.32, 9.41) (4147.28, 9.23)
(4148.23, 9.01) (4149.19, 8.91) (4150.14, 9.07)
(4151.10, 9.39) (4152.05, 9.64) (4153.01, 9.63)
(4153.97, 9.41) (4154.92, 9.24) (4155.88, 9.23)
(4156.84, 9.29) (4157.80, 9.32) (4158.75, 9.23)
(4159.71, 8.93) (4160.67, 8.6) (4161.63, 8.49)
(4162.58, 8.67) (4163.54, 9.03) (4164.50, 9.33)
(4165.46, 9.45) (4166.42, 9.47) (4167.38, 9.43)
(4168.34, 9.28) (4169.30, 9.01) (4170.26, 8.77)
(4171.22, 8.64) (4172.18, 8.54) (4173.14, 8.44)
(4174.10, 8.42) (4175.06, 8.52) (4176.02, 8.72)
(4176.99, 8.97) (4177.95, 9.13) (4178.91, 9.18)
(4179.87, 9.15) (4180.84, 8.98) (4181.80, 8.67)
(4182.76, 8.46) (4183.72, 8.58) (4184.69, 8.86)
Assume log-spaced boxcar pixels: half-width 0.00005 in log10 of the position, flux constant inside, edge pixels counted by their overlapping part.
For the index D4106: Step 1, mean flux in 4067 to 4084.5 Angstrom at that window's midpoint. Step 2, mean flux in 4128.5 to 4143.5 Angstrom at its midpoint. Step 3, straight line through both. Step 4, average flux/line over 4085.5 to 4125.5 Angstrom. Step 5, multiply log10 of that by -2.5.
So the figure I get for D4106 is 0.04 mag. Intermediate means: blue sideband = 9.18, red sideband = 9.25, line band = 8.86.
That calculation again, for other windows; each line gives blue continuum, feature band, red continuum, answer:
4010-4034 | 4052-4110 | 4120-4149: 0.040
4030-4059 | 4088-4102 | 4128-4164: 0.079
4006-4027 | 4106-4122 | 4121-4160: 0.013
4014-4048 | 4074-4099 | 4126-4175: 0.010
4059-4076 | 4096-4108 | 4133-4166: 0.219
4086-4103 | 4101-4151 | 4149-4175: -0.038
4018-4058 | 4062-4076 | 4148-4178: 0.004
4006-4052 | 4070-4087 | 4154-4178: -0.002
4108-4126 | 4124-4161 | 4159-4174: -0.018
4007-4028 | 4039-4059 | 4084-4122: -0.056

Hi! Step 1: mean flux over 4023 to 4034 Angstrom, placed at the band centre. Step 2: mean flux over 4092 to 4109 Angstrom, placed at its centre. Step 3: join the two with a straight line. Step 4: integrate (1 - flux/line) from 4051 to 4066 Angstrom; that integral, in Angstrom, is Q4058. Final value -1.7 Angstrom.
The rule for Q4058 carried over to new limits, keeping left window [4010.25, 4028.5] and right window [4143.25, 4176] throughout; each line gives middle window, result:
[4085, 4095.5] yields -0.2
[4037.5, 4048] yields -0.1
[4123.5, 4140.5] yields -0.4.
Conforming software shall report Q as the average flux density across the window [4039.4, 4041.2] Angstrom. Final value 9.34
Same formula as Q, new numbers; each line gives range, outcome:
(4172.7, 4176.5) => 8.53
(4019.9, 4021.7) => 10.1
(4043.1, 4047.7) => 9.47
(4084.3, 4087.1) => 8.86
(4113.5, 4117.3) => 9.47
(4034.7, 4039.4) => 9.04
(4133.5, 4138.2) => 8.91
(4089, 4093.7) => 9.73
